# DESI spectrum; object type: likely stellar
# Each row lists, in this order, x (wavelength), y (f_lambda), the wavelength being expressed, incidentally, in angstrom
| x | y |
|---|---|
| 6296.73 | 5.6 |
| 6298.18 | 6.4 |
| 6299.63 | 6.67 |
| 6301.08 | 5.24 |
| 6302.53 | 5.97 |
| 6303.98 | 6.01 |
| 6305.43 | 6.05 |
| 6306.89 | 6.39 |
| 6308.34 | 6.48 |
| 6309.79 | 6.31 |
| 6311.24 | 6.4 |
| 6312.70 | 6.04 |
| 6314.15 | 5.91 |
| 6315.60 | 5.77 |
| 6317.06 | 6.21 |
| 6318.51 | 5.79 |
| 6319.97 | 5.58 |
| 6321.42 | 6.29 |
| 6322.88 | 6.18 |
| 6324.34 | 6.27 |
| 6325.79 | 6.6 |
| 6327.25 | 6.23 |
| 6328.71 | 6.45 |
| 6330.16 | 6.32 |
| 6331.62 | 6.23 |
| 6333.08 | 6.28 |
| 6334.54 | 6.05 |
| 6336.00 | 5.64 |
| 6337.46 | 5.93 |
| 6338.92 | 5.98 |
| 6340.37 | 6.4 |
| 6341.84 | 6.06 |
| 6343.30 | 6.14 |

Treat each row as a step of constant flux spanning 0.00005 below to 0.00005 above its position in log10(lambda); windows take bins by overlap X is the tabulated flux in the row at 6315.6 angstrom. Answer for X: 5.77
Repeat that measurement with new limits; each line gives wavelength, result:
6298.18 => 6.4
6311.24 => 6.4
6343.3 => 6.14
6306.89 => 6.39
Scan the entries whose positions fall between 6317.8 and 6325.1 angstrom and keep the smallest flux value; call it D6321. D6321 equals 5.58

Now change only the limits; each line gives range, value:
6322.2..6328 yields 6.18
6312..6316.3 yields 5.77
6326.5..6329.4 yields 6.23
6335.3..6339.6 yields 5.64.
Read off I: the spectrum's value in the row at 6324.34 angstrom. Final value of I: 6.27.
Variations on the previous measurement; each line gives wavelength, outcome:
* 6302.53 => 5.97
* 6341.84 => 6.06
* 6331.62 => 6.23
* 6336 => 5.64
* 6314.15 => 5.91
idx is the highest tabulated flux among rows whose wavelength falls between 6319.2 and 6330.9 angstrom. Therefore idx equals 6.6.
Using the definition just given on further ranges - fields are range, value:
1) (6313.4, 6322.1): 6.29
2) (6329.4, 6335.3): 6.32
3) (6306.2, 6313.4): 6.48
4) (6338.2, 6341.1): 6.4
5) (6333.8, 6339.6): 6.05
